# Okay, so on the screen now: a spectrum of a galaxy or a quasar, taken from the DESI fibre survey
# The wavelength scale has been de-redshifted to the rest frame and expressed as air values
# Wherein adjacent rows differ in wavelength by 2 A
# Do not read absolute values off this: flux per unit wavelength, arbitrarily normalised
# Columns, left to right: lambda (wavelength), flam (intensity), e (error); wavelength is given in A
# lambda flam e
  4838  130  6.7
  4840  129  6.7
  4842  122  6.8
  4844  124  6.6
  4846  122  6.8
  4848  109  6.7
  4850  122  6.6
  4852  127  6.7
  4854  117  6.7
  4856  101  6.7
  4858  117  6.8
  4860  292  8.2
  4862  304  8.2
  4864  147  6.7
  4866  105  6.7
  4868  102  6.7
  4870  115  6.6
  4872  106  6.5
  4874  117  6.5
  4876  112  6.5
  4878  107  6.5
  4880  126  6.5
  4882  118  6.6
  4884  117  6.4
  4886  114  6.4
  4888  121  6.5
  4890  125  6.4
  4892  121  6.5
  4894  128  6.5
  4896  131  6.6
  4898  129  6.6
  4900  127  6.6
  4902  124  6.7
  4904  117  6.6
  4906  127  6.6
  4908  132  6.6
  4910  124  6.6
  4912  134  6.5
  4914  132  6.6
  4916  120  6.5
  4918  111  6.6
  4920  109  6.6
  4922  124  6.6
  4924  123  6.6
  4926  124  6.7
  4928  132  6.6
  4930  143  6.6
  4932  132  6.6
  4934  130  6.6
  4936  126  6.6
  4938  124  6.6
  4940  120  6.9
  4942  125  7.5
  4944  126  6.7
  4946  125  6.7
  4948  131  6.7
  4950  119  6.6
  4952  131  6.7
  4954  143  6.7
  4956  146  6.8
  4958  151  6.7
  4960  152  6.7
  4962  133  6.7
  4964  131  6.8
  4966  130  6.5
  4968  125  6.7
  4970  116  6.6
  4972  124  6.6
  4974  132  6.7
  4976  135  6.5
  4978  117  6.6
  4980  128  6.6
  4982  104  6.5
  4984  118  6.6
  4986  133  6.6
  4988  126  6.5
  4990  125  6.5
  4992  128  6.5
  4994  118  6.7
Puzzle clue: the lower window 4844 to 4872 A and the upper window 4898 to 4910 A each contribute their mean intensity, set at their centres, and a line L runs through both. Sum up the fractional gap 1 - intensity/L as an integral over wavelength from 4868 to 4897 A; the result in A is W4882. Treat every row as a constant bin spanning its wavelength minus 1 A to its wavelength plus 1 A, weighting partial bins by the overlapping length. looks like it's 3.4 A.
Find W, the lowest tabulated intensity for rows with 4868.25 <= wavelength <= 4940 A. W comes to 106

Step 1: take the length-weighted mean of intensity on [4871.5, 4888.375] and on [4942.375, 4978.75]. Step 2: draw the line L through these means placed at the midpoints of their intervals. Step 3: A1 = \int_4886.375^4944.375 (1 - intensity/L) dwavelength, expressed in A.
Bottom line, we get -1.4 A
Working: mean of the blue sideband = 115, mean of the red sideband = 131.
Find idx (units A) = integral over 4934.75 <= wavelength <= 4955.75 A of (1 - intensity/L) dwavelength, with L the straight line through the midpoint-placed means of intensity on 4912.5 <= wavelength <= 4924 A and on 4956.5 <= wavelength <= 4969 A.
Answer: 0.5 A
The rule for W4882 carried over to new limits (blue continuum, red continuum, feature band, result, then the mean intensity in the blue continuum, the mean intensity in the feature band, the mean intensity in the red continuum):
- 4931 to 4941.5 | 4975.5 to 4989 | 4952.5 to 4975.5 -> -1.98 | 126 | 135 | 123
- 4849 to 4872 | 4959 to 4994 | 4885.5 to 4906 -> 2.52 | 148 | 124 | 127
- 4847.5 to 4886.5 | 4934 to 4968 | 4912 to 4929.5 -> 1.26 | 134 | 123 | 132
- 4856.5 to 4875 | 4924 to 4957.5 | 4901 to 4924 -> 2.67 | 155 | 123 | 130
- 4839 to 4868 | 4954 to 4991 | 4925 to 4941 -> 0.66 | 144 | 129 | 130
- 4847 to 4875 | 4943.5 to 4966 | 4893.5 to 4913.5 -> 1.62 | 142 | 127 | 135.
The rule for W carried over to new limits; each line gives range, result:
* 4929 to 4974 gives 116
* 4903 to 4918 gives 111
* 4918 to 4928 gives 109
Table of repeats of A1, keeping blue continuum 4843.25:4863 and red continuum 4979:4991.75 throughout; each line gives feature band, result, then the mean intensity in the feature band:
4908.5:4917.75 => 0.9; 126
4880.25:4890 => 1.8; 119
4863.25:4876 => 3.0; 114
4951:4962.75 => -1.2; 143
